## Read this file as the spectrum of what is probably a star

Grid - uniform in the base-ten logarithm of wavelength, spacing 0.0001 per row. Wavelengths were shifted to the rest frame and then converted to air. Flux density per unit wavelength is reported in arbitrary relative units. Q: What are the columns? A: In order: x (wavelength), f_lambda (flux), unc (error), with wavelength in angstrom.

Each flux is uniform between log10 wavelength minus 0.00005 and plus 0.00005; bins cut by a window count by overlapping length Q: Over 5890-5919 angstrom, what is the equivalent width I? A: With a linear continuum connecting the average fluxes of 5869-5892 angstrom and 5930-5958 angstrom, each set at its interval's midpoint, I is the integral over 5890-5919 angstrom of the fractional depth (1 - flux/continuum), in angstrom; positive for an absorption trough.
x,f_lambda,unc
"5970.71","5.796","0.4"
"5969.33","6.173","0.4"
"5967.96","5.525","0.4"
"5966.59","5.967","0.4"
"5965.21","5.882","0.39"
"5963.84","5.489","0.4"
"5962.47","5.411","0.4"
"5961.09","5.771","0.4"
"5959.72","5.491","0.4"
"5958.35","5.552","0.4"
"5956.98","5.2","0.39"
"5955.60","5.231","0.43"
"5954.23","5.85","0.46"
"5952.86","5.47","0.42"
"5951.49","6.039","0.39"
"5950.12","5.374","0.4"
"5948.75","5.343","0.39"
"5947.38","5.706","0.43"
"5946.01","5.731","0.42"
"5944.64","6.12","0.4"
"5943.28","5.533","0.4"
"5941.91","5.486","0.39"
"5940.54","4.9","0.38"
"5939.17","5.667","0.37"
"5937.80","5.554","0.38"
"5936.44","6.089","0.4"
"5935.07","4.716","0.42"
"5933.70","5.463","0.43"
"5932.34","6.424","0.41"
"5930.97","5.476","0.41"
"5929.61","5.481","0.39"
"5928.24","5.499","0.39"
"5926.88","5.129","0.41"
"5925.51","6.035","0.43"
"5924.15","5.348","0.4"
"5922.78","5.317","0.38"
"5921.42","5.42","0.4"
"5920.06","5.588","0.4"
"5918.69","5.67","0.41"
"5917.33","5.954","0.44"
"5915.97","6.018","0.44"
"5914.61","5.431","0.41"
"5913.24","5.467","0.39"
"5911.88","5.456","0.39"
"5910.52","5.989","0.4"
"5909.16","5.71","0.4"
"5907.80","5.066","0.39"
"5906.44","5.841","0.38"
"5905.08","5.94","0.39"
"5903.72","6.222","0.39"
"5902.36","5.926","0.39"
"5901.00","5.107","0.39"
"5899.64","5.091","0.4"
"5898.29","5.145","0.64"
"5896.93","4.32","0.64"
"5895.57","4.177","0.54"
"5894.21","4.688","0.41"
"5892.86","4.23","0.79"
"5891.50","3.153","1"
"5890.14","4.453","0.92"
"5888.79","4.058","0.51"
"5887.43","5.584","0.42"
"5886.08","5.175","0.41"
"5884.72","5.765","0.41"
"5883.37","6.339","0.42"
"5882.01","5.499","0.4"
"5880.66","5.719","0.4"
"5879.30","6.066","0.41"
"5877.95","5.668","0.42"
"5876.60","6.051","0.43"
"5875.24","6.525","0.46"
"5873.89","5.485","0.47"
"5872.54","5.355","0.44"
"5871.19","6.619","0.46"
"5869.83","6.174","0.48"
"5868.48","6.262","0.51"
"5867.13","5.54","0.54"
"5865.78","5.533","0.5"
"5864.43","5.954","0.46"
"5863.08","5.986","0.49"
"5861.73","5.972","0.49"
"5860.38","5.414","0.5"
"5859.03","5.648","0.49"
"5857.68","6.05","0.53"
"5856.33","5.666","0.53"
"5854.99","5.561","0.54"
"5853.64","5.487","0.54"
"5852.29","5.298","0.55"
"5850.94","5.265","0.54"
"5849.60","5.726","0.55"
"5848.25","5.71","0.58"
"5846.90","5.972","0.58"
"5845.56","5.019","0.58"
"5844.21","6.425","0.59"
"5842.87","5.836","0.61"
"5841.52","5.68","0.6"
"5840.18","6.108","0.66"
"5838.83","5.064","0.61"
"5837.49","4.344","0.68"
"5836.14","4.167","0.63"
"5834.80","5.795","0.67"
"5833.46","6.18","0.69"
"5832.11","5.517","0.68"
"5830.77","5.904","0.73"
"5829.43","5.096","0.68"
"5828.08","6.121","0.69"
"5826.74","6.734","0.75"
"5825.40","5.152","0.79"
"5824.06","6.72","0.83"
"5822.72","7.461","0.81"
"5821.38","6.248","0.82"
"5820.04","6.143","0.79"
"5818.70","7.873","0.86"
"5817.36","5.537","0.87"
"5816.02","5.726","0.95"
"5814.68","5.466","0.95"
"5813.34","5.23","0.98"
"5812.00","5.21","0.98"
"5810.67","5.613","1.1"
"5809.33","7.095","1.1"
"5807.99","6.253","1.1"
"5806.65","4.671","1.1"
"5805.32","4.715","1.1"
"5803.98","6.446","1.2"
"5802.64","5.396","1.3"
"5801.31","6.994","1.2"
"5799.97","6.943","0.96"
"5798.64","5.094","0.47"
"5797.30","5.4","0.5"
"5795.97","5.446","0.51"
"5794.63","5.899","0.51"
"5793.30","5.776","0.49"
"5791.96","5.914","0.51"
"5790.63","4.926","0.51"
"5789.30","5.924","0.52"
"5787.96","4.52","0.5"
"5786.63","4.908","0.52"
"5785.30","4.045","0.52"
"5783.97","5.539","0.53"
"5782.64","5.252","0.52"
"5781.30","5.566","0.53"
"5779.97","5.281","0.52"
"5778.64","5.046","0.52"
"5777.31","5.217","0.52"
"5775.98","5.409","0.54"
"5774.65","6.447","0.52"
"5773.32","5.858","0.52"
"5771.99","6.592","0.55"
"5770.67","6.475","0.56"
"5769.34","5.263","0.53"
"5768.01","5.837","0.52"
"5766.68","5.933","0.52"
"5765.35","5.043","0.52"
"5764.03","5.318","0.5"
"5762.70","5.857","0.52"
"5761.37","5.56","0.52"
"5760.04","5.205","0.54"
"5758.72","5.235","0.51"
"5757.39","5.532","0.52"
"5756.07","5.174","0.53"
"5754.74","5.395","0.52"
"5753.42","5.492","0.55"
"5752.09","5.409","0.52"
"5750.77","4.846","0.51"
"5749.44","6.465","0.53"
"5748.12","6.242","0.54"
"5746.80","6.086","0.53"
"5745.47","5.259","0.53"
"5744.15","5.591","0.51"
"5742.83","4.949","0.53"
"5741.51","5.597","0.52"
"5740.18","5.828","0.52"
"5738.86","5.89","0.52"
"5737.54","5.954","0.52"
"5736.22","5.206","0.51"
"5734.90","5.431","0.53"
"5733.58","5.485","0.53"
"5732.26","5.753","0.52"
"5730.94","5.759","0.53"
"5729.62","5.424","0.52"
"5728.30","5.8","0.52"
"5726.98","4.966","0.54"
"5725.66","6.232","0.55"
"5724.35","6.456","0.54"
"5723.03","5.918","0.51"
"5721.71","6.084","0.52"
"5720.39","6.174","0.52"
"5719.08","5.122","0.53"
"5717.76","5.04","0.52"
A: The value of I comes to 1.6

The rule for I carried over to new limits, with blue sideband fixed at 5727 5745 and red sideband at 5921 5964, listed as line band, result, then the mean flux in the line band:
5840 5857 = -0.3 angstrom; 5.66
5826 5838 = 0.0 angstrom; 5.55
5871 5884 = -0.8 angstrom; 5.91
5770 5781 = -0.4 angstrom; 5.79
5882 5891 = 0.6 angstrom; 5.21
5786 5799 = 0.4 angstrom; 5.39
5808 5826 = -1.8 angstrom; 6.12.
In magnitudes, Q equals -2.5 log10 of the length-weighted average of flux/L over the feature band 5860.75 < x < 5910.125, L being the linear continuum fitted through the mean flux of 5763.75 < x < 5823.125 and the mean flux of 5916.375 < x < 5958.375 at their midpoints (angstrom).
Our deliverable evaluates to 0.03 mag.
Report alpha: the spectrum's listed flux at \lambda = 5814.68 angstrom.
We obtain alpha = 5.466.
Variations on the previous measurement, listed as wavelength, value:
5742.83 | 4.949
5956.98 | 5.2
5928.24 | 5.499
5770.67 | 6.475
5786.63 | 4.908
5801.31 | 6.994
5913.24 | 5.467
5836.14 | 4.167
